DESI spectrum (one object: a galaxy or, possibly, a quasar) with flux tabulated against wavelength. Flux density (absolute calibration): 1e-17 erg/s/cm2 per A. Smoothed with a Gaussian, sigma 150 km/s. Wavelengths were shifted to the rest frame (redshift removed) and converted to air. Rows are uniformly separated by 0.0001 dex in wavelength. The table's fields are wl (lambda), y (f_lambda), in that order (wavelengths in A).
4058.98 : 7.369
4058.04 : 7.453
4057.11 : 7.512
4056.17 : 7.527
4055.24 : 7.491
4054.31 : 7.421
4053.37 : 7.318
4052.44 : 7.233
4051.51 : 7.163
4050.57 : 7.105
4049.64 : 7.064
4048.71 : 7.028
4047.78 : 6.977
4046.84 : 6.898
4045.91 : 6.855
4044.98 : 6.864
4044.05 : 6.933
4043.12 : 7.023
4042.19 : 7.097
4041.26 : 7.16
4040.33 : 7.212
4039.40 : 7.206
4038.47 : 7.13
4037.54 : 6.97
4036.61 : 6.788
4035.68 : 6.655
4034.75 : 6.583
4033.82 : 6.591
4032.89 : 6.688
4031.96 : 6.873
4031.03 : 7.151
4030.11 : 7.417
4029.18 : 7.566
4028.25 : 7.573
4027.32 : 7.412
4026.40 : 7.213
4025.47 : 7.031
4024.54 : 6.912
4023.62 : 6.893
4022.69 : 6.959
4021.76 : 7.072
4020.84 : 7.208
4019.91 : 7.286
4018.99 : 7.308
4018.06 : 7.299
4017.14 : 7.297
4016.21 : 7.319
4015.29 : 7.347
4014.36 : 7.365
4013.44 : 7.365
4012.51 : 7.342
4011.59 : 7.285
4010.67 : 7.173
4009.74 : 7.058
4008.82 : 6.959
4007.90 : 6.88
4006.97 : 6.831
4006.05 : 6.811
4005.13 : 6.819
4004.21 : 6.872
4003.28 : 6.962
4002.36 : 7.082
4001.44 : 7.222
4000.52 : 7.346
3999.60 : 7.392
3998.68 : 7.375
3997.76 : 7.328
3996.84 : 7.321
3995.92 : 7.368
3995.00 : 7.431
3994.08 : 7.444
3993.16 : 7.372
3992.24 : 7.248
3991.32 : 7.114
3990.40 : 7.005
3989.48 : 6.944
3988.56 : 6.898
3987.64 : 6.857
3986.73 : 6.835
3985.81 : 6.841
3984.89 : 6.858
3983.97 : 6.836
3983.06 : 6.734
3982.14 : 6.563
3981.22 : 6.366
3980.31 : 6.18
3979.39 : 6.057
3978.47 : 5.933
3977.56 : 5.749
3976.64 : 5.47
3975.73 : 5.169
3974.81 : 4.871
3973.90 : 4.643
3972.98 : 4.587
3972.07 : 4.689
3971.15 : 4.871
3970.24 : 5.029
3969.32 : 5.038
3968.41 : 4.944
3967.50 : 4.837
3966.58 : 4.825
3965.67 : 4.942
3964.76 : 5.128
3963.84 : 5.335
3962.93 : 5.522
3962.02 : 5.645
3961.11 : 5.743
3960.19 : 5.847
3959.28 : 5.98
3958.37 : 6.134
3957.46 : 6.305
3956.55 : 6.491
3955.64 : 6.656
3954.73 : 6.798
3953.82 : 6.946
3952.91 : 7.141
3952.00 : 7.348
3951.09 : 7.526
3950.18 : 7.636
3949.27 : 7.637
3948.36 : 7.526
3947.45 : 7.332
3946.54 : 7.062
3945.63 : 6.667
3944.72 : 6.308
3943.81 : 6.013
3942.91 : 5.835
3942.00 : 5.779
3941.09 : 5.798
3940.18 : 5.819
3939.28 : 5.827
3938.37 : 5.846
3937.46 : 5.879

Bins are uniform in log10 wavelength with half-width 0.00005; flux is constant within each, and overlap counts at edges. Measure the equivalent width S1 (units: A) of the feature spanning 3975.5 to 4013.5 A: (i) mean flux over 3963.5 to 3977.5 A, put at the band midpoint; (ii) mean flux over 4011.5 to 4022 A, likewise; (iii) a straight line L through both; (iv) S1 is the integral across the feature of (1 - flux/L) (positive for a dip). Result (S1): -4.4 A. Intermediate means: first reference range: 4.98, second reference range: 7.3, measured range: 6.88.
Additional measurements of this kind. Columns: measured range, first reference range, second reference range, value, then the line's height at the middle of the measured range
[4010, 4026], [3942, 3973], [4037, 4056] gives -1.0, 6.78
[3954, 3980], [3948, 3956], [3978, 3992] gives 5.6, 6.99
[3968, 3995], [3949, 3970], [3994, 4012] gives 2.1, 6.62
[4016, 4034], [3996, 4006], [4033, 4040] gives -0.6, 6.95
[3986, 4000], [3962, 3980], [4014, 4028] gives -2.6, 6.06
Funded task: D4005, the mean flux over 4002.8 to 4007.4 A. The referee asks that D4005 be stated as 6.86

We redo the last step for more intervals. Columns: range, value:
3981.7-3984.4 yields 6.72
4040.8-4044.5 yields 7.06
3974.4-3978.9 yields 5.44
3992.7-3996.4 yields 7.4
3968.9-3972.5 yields 4.9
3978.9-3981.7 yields 6.19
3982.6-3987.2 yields 6.83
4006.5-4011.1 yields 6.97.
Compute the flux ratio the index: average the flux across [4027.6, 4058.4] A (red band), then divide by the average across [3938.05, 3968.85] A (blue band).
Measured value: 1.1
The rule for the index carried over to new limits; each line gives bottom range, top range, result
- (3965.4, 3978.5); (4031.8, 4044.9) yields 1.38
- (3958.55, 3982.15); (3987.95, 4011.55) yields 1.33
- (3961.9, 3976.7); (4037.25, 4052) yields 1.41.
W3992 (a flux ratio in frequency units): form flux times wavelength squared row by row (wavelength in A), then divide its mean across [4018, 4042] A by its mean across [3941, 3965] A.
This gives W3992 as 1.14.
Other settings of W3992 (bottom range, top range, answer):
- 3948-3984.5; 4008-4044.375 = 1.24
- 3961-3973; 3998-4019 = 1.44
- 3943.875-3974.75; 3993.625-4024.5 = 1.22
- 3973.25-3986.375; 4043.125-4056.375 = 1.23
